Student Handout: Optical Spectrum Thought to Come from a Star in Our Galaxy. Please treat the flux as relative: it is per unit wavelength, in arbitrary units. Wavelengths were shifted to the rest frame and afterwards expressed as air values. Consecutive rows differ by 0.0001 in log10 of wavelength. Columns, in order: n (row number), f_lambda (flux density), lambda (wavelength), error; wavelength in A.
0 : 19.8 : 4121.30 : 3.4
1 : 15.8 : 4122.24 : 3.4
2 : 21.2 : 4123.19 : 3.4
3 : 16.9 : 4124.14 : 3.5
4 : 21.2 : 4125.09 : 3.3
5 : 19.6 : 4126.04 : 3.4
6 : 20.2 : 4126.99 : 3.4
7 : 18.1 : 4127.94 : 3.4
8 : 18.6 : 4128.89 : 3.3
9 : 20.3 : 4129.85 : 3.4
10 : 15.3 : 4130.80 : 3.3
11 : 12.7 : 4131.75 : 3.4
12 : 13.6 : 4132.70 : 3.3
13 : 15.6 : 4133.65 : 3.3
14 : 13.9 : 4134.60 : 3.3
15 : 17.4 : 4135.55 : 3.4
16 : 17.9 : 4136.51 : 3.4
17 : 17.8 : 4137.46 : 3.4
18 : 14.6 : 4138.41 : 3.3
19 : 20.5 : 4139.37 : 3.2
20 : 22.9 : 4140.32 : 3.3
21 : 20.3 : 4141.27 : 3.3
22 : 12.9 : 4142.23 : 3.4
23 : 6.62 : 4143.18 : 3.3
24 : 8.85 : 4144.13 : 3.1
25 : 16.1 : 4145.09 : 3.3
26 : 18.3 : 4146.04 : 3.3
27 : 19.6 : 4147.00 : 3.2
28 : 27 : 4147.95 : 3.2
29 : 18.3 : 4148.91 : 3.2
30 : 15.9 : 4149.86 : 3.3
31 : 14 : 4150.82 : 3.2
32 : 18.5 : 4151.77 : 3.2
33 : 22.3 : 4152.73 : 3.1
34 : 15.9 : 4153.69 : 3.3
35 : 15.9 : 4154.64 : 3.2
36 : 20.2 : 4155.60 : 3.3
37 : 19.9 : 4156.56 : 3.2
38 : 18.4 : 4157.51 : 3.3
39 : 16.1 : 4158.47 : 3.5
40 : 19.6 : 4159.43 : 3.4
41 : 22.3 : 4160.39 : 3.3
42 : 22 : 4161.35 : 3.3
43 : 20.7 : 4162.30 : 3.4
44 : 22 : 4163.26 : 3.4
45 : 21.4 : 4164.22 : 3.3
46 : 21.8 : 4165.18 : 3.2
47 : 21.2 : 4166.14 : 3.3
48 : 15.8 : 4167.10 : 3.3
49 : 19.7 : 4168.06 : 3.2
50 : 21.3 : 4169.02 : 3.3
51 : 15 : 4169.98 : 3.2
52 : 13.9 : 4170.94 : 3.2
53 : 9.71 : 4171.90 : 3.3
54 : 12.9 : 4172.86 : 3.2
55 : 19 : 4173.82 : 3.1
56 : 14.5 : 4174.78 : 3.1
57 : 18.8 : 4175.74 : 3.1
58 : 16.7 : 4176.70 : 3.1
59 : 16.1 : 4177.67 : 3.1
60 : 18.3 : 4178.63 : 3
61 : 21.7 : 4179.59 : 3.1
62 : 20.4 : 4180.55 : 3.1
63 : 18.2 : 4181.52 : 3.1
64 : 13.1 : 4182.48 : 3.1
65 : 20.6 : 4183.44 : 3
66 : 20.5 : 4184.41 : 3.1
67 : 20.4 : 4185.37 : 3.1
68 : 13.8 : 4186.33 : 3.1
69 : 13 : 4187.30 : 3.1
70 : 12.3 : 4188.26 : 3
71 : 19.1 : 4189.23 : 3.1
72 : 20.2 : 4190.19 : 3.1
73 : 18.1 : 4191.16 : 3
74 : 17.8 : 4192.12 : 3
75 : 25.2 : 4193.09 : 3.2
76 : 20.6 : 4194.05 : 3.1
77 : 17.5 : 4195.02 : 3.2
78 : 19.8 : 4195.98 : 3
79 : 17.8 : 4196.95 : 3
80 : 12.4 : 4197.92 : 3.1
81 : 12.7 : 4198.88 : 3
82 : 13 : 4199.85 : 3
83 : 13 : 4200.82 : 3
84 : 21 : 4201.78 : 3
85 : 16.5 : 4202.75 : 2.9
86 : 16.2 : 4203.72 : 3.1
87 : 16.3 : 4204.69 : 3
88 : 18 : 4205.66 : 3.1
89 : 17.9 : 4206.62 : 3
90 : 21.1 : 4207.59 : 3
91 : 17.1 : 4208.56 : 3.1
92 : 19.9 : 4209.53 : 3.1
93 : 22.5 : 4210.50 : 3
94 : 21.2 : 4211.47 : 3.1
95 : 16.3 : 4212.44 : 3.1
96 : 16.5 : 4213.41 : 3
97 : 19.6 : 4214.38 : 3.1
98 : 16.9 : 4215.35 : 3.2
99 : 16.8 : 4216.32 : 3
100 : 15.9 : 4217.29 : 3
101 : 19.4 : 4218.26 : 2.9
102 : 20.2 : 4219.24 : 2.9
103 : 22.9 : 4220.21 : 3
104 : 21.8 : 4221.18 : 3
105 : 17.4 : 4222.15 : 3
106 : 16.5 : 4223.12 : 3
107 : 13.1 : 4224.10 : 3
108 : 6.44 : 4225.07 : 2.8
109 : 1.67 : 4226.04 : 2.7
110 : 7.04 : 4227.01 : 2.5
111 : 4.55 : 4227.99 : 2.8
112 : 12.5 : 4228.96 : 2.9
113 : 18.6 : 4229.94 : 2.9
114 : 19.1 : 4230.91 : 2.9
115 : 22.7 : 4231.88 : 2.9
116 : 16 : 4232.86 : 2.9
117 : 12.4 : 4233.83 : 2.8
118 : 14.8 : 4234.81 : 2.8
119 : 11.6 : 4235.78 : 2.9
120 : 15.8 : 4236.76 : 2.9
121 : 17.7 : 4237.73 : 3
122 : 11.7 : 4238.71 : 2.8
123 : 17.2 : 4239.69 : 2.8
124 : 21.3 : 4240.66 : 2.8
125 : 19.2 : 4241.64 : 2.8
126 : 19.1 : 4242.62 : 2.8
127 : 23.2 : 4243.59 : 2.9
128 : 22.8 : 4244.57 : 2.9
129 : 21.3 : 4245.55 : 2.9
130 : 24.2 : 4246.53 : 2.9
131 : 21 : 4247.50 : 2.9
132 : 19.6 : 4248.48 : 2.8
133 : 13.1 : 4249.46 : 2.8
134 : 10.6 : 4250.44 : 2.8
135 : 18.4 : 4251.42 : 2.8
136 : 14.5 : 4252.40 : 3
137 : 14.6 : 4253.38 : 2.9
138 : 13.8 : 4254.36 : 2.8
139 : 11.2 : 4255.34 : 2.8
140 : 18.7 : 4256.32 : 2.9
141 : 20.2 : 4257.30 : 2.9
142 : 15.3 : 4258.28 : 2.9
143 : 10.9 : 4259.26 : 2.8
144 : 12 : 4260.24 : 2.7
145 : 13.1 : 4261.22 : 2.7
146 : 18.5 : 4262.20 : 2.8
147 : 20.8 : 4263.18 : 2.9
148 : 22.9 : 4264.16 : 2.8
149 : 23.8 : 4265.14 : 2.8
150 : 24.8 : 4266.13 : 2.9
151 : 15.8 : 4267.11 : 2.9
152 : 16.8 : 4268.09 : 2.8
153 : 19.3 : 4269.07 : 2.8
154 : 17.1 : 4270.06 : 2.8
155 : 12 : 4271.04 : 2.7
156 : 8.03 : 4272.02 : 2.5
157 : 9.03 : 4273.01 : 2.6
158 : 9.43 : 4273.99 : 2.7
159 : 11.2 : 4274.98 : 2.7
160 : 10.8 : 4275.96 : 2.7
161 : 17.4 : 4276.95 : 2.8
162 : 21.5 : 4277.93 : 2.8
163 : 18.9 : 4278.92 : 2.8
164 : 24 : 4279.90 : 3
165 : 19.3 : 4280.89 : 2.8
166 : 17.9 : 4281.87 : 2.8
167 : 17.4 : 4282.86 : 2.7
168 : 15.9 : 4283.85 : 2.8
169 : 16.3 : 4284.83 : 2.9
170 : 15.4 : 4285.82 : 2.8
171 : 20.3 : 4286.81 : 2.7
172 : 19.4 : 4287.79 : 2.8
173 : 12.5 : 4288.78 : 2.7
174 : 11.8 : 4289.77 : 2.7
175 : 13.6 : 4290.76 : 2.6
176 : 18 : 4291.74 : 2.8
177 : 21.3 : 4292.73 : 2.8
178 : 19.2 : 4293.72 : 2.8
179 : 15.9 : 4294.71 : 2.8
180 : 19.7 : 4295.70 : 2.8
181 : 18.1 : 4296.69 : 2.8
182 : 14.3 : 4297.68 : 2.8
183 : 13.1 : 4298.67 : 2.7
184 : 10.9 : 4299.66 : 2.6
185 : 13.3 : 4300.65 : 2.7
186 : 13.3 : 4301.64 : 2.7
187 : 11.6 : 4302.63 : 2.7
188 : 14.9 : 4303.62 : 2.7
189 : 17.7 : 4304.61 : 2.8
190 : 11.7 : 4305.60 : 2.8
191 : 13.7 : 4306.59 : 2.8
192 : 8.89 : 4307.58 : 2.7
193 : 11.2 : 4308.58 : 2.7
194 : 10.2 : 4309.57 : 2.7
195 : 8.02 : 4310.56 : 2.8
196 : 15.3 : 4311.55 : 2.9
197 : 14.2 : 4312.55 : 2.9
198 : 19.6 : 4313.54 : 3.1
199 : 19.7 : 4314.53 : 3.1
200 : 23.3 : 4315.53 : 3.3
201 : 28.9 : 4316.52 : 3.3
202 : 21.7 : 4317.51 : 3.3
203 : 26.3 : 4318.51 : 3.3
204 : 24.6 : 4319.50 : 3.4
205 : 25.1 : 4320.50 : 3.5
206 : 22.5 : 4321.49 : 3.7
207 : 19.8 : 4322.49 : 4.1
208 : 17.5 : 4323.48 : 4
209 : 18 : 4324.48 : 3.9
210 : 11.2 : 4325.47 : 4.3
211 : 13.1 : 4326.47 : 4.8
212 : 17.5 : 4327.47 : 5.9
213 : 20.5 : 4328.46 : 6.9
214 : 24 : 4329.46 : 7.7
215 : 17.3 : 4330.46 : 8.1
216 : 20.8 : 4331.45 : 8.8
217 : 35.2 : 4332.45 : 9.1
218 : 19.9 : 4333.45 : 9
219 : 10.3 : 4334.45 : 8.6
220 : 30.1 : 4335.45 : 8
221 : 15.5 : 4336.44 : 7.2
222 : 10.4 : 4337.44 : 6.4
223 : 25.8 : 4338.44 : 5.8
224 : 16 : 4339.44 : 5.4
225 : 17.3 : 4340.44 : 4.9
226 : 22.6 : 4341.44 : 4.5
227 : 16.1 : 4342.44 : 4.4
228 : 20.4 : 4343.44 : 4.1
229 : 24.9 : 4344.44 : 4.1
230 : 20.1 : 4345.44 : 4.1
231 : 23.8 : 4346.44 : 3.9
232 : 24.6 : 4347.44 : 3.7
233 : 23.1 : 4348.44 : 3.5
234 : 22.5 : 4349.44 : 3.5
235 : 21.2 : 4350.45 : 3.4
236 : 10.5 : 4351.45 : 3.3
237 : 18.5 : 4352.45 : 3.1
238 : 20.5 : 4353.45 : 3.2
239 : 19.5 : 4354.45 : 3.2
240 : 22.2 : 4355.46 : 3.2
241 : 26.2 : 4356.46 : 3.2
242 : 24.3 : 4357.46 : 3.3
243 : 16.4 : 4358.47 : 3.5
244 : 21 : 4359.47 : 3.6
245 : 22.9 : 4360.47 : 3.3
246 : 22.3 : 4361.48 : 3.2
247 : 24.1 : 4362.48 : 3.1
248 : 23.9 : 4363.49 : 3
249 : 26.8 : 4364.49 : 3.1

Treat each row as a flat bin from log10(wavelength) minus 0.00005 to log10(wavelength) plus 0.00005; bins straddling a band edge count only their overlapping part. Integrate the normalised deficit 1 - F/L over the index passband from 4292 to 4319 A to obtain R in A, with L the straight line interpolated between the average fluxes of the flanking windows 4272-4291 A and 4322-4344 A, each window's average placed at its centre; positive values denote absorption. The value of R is 1.8 A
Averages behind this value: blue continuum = 15.7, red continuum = 19.1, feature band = 16.2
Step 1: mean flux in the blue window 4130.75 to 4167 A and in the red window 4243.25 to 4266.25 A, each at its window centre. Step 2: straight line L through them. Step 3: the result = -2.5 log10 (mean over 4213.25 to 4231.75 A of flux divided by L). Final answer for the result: 0.17 mag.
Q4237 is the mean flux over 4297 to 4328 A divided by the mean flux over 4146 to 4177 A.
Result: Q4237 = 0.89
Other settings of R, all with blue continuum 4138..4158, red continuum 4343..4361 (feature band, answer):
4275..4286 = 1.3 A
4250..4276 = 5.6 A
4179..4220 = 1.2 A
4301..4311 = 4.0 A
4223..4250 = 4.7 A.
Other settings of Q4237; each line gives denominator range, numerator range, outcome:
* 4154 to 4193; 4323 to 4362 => 1.11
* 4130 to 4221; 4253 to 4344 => 0.97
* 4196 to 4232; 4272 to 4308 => 0.95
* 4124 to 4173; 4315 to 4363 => 1.17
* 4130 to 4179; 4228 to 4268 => 0.99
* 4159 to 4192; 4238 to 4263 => 0.95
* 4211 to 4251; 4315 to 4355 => 1.24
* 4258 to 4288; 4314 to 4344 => 1.23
